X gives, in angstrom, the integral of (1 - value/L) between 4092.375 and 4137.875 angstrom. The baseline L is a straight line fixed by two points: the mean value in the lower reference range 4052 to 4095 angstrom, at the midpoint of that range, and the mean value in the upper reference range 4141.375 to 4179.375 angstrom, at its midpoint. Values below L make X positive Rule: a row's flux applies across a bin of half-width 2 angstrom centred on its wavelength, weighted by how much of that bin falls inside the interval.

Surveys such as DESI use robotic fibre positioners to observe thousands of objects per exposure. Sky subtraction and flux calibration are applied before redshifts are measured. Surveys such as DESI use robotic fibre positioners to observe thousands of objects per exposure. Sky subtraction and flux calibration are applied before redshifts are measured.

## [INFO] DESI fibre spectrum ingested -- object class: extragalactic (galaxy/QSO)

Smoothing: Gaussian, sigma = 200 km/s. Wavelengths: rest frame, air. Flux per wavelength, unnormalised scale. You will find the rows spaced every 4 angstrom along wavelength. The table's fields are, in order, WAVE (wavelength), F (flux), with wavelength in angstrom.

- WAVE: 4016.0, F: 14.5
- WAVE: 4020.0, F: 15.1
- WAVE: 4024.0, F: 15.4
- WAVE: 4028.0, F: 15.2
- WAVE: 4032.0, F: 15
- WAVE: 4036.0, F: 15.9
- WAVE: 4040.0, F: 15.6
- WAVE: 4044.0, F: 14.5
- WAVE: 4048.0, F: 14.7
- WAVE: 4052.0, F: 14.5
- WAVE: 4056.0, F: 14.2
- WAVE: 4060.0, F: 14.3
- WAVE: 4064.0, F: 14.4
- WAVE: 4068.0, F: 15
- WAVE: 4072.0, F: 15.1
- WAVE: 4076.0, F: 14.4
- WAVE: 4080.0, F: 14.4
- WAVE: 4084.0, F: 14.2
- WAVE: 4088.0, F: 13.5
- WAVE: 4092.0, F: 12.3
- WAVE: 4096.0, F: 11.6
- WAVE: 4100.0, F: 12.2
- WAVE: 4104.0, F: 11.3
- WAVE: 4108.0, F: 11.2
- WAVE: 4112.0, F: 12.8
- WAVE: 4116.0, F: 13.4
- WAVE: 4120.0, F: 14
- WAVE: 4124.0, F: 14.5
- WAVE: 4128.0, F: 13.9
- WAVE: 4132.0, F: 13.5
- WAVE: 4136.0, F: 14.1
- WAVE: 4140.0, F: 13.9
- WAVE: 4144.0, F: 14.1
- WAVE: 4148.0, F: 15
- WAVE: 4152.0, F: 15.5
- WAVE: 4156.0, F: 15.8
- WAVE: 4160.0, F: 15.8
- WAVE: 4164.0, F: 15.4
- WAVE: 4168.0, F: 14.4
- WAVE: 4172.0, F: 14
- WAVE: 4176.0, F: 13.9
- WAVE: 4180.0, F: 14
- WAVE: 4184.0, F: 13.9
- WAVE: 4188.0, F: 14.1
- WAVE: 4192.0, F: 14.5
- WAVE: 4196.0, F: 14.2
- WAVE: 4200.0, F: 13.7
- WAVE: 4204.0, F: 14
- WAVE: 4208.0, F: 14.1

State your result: 4.86 angstrom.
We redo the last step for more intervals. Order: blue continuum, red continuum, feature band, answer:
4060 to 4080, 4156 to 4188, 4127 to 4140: 0.66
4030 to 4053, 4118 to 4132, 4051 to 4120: 5.10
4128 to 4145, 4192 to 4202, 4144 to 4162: -1.85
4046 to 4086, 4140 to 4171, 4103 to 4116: 2.39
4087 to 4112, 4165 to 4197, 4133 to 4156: -2.40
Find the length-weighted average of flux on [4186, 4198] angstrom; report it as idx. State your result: 14.3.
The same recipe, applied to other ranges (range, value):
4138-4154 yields 14.6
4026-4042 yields 15.4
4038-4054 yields 14.8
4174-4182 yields 13.9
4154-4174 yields 15.1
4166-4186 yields 14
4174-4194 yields 14.1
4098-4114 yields 11.9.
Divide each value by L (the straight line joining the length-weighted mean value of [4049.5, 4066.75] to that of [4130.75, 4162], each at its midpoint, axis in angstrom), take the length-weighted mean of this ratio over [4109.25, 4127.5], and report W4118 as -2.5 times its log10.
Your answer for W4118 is 0.08 mag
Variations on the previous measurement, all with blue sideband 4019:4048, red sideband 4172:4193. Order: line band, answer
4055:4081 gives 0.028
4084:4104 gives 0.182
